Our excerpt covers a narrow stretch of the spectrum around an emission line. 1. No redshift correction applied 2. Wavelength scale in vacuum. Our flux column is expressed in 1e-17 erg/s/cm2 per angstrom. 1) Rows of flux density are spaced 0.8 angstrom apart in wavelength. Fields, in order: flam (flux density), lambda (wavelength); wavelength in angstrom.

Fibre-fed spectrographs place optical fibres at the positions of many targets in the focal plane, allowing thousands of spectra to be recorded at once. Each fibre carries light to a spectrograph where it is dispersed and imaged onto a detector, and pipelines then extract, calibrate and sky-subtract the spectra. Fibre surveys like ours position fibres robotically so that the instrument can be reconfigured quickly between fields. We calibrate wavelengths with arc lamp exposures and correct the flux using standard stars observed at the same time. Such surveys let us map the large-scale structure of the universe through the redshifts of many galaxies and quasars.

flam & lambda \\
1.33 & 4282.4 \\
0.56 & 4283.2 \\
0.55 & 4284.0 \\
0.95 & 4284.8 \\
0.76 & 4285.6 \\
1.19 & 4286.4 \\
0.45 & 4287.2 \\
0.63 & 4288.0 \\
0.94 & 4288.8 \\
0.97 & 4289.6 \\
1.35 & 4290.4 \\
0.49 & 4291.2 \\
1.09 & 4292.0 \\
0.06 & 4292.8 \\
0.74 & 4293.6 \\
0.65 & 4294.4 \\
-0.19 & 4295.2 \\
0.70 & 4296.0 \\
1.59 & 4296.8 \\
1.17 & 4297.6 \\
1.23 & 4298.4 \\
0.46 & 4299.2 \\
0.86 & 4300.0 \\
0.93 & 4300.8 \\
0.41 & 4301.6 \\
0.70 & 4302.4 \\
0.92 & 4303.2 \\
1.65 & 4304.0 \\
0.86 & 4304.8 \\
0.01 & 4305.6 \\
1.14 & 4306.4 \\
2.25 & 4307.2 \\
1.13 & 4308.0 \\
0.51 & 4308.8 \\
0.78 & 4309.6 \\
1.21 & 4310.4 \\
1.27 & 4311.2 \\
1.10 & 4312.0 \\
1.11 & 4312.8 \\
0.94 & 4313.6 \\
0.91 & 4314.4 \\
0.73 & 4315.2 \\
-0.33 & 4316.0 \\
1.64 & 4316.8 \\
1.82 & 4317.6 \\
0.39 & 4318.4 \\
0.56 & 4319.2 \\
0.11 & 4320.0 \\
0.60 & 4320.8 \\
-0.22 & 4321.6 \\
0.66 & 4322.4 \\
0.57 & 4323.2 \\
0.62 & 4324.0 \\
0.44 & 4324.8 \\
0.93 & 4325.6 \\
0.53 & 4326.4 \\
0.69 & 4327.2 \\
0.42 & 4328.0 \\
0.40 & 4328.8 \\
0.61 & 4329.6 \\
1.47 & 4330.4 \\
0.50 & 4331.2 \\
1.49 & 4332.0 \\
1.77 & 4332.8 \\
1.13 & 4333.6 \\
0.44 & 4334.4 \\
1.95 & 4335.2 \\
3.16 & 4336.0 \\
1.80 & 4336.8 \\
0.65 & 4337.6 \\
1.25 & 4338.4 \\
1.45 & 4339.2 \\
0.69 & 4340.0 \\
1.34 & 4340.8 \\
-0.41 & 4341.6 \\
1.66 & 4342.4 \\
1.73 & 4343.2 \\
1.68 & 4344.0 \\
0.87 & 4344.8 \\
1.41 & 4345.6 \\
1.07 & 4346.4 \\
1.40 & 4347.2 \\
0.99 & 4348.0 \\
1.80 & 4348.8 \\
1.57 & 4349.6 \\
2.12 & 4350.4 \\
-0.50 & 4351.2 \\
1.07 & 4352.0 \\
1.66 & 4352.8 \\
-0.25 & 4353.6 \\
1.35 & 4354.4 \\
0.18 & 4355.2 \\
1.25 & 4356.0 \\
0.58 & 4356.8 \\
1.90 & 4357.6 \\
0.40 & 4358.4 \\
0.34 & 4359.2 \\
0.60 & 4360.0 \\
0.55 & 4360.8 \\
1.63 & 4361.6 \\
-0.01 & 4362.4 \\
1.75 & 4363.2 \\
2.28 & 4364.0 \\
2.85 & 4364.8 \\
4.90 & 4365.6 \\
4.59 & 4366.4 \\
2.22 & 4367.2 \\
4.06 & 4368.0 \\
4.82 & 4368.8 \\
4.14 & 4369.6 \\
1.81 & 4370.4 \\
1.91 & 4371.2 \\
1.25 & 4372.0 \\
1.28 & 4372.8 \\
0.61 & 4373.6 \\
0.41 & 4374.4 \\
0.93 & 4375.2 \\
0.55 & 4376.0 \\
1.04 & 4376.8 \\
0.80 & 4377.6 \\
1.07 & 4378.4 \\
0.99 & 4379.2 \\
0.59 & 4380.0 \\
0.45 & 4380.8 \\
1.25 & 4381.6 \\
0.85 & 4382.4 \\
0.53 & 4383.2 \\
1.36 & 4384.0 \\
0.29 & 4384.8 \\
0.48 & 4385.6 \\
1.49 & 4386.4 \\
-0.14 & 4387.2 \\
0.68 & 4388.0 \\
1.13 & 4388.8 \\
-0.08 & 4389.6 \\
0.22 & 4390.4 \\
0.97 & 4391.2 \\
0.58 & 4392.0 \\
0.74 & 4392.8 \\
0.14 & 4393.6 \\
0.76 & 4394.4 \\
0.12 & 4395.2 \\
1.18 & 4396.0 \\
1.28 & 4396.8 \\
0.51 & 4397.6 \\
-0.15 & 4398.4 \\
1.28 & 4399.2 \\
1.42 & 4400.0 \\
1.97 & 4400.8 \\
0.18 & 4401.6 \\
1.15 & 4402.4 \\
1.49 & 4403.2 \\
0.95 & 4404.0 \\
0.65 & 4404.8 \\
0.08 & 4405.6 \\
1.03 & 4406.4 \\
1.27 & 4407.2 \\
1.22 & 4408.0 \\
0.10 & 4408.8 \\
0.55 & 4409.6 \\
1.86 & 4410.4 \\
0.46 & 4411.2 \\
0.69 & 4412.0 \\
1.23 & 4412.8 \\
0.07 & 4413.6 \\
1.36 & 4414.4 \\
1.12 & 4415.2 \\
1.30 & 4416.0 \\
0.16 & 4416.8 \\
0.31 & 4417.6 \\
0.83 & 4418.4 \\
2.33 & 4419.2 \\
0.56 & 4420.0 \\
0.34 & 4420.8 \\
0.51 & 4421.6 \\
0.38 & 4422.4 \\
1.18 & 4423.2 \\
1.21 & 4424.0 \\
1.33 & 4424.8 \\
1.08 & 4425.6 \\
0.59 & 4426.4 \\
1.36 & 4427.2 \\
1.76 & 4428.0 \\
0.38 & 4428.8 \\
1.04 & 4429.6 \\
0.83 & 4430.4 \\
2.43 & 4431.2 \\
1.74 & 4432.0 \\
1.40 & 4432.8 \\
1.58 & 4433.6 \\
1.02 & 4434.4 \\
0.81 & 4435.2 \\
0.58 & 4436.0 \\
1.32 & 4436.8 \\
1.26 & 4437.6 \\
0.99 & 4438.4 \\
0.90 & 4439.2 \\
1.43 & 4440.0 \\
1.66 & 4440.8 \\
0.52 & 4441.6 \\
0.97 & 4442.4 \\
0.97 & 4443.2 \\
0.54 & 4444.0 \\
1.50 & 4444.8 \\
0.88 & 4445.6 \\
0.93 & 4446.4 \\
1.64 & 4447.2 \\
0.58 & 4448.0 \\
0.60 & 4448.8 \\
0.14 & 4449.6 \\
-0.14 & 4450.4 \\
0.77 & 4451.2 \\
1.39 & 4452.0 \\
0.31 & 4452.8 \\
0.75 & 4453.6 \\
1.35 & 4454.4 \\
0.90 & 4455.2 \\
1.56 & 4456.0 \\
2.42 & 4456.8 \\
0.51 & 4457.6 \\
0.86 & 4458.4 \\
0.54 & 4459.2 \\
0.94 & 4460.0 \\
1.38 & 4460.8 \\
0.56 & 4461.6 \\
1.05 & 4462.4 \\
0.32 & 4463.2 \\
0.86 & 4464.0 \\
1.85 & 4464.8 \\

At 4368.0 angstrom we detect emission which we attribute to [O II] 3727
